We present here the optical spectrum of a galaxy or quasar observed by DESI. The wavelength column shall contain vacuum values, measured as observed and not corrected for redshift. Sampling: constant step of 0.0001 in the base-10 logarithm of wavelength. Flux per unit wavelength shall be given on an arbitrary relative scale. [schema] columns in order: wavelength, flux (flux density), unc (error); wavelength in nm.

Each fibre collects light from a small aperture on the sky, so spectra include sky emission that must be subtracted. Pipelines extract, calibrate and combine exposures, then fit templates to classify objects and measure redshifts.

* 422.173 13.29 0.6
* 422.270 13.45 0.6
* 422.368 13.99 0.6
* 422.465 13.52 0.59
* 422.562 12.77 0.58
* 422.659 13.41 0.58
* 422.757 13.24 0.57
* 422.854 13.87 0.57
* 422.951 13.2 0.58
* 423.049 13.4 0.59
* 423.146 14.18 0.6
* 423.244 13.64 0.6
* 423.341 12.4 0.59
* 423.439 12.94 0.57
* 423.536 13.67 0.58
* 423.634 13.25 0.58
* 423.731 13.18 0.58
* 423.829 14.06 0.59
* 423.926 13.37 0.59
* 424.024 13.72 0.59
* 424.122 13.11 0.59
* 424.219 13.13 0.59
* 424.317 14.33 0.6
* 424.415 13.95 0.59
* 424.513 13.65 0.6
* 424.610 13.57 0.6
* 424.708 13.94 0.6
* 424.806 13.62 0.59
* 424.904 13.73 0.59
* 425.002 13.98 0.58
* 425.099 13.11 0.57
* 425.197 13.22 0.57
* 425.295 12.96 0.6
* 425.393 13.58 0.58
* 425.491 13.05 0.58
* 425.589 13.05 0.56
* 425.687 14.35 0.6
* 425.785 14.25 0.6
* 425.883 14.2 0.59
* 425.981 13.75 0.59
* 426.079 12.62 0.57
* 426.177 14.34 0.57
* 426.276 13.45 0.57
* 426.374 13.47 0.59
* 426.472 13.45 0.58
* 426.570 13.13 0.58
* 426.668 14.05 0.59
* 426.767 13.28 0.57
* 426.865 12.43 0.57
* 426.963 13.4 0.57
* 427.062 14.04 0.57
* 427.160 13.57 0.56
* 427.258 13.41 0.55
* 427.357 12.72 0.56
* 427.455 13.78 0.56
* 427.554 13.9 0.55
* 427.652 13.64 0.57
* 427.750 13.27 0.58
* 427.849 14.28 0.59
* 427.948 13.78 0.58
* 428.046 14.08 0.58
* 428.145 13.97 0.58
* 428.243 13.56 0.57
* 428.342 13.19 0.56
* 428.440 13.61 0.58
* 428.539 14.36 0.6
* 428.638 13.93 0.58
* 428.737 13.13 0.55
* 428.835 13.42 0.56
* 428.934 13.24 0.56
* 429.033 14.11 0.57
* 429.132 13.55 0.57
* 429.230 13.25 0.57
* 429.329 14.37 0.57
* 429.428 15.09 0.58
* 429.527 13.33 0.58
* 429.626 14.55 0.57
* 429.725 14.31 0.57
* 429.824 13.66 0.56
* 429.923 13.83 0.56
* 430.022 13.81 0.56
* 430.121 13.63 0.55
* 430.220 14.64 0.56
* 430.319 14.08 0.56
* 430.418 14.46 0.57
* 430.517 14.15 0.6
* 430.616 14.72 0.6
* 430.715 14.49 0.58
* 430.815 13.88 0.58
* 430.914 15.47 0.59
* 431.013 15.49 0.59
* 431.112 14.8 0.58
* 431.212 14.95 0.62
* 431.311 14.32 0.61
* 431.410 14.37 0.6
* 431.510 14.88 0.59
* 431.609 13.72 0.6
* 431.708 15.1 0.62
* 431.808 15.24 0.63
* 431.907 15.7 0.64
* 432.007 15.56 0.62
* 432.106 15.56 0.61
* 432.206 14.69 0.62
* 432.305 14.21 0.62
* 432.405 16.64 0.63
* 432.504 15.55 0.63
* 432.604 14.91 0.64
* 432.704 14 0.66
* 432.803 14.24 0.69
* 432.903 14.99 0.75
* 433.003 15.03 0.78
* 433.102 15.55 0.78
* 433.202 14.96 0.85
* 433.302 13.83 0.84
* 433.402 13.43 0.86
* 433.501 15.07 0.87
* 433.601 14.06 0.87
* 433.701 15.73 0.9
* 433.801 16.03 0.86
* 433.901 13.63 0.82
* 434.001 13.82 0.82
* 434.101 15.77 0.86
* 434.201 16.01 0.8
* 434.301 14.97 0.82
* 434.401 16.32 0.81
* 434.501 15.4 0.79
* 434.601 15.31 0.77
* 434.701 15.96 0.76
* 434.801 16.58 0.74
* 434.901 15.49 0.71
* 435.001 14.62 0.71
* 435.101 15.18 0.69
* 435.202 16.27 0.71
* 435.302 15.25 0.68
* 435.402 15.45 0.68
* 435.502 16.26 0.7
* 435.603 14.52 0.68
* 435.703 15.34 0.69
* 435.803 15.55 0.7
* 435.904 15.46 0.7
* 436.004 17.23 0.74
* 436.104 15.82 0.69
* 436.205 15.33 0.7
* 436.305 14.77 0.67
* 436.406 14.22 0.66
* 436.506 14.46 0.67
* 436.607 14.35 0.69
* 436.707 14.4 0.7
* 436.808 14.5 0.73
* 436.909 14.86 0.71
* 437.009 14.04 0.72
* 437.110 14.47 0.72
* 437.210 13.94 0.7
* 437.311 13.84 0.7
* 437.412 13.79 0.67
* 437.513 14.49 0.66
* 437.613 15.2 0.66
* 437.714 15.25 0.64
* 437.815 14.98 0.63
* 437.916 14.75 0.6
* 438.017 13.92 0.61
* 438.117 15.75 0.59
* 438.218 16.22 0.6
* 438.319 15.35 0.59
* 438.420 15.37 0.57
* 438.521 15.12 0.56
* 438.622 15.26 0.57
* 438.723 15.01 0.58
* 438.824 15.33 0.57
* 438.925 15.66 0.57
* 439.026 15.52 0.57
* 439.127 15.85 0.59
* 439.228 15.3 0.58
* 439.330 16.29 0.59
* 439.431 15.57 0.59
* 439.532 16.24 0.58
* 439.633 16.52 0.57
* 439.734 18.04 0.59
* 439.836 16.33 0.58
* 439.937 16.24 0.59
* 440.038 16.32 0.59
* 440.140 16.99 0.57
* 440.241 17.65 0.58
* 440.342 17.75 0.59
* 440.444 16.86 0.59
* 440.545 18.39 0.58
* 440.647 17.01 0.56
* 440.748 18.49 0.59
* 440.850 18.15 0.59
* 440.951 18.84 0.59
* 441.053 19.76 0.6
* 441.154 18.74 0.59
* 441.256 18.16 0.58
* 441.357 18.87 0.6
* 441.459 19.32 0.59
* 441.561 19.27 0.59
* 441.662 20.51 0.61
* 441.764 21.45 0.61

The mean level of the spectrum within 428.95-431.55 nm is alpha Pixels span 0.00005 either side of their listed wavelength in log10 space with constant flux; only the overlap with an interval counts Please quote 14.3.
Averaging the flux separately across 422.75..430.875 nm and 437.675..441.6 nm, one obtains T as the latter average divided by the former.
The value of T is 1.2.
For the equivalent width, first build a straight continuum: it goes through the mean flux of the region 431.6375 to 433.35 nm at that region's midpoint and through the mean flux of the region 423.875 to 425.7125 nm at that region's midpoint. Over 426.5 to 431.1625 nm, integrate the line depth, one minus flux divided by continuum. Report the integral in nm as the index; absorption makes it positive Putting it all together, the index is 0.141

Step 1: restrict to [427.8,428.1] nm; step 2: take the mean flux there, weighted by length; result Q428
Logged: 14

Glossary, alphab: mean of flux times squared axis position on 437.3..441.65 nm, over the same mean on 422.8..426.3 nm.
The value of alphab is 1.31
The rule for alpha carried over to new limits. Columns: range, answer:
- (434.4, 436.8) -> 15.4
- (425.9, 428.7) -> 13.6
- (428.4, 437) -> 14.8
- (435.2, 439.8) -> 15.2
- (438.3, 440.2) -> 15.9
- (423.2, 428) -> 13.5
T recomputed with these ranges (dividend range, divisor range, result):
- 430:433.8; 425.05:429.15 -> 1.09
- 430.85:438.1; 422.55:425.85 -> 1.11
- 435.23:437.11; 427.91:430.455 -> 1.09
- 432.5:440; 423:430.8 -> 1.11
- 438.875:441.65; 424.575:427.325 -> 1.29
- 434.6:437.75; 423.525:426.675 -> 1.11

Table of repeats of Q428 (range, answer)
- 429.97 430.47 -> 14.1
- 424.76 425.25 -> 13.5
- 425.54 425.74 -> 13.7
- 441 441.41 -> 18.9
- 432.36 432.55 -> 16.1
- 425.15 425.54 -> 13.2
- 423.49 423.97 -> 13.5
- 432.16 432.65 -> 15.2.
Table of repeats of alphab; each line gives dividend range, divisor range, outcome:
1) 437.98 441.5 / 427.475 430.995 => 1.26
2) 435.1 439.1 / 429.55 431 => 1.09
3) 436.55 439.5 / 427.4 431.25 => 1.11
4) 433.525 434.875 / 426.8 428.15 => 1.17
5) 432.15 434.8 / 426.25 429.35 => 1.14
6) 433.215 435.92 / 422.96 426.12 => 1.18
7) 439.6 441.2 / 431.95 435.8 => 1.20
